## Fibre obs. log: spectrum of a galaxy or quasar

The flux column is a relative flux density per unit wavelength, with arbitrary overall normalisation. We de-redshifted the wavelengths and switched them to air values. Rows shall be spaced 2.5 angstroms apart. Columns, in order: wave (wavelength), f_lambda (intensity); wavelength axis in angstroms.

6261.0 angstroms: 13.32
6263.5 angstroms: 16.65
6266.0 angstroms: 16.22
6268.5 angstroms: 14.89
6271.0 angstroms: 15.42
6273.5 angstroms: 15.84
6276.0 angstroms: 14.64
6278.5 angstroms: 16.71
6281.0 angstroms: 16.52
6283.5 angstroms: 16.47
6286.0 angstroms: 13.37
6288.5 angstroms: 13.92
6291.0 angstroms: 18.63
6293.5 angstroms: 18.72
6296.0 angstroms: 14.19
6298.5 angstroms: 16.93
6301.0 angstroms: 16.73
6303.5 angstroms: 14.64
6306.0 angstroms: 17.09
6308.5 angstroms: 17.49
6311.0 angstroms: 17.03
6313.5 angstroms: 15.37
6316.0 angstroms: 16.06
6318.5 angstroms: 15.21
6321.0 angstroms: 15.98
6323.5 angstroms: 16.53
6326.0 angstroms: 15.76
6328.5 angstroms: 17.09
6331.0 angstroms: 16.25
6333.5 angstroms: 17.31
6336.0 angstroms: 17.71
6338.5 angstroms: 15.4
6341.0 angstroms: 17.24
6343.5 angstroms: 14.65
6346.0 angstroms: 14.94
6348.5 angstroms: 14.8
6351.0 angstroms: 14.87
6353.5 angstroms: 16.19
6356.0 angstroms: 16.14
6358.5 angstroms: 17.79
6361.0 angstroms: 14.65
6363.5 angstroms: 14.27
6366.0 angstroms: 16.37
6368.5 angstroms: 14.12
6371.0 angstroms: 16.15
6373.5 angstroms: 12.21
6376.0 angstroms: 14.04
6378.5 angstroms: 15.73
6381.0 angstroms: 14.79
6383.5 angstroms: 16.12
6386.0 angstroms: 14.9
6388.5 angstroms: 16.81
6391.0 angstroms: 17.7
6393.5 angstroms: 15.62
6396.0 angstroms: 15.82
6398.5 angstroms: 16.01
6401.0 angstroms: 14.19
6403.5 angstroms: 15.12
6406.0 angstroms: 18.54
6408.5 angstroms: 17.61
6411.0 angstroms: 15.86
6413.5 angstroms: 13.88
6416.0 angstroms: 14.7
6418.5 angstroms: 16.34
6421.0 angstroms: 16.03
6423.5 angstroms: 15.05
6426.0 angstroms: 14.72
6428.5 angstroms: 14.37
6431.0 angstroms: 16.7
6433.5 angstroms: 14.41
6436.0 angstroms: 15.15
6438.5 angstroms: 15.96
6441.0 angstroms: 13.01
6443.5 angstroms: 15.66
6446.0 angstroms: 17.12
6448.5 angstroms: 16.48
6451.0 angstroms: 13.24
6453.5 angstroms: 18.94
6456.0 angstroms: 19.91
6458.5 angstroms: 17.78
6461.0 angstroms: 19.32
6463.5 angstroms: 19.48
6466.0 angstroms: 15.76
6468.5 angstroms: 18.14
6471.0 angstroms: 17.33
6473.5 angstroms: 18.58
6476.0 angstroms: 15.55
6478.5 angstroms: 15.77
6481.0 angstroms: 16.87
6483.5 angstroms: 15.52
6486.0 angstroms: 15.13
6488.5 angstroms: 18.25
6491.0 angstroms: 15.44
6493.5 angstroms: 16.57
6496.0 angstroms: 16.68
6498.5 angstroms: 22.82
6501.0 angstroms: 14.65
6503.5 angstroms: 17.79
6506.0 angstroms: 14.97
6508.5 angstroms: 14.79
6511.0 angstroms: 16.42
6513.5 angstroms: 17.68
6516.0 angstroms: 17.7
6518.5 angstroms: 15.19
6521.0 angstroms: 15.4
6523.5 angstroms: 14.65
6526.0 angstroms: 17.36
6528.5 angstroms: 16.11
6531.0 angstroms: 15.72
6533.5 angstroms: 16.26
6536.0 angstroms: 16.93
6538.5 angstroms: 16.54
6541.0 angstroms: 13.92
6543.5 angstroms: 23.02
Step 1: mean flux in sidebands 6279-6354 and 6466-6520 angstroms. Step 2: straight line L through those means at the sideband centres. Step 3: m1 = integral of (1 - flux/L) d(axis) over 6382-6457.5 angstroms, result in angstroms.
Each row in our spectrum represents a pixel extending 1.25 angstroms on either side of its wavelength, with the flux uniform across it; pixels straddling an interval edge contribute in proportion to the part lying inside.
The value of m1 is 2.75 angstroms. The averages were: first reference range 16.1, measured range 15.9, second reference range 16.7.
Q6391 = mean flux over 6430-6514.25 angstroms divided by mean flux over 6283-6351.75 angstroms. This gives 1.04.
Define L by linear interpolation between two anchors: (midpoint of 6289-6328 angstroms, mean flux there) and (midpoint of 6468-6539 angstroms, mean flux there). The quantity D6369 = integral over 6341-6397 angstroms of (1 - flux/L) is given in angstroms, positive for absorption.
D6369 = 3.4 angstroms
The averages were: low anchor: 16.4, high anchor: 16.6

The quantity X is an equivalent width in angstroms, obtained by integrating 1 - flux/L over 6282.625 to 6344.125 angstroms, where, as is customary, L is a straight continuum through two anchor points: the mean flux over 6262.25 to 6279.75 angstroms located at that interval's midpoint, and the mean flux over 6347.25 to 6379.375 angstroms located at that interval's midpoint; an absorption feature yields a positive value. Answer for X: -3.0 angstroms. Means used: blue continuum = 15.8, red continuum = 15.2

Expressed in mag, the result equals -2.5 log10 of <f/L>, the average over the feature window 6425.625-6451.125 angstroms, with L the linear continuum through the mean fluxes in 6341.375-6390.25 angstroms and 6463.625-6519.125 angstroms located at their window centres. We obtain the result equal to 0.06 mag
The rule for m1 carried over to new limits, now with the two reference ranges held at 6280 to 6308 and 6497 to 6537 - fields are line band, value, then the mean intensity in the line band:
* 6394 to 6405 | 0.6 angstroms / 15.4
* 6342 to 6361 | 0.8 angstroms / 15.6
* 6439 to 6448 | 0.5 angstroms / 15.4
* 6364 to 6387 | 1.9 angstroms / 14.9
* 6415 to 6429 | 0.9 angstroms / 15.3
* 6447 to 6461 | -0.9 angstroms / 17.5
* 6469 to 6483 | -0.3 angstroms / 16.8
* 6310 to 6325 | 0.2 angstroms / 16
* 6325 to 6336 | -0.4 angstroms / 16.7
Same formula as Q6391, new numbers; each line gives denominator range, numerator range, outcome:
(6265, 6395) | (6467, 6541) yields 1.04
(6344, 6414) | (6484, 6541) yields 1.06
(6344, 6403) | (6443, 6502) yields 1.11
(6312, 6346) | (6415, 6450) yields 0.95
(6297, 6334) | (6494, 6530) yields 1.02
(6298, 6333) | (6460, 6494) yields 1.04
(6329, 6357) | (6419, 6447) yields 0.96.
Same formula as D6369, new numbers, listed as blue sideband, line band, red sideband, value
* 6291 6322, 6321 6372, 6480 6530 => 1.53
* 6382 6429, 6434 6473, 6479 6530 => -1.80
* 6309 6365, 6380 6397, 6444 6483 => 0.55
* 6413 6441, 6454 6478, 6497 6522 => -3.09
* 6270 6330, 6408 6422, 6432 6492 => 0.71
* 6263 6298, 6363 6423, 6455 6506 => 4.06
